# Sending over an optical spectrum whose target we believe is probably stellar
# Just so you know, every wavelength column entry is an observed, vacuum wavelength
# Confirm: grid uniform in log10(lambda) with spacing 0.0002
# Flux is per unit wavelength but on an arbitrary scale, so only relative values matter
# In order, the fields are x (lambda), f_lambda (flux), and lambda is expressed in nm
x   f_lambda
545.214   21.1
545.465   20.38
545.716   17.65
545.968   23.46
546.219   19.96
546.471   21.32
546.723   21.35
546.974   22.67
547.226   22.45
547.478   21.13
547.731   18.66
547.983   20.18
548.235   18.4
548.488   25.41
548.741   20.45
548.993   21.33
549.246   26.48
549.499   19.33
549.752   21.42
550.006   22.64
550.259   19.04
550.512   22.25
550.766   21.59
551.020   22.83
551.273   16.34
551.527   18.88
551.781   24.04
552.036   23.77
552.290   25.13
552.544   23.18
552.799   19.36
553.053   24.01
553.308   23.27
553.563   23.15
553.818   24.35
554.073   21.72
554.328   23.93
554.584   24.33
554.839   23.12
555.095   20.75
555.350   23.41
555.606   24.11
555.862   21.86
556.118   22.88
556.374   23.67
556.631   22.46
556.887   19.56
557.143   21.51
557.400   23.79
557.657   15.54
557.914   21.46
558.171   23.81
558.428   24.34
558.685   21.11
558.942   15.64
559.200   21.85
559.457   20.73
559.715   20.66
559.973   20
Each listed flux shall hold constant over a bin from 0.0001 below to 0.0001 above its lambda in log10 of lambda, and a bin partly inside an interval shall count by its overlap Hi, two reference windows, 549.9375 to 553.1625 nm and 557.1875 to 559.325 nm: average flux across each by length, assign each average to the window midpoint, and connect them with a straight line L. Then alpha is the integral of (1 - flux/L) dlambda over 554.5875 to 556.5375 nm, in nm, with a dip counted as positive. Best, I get -0.15 nm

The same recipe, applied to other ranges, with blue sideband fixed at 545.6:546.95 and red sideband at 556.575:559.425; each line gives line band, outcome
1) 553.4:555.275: -0.19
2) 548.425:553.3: -0.24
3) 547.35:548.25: 0.05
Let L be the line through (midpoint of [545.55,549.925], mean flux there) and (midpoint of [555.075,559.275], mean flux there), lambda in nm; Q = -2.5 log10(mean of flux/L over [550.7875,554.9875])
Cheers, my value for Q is -0.053 mag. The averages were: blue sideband 21.3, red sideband 21.7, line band 22.6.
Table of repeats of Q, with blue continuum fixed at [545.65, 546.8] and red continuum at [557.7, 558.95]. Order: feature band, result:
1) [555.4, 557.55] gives -0.05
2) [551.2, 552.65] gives -0.05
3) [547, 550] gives -0.03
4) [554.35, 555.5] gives -0.09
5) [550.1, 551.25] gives 0.00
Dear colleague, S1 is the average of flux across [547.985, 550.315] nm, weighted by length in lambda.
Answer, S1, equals 21.6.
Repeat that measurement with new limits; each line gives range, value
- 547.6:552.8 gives 21.5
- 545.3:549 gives 21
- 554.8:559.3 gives 21.7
